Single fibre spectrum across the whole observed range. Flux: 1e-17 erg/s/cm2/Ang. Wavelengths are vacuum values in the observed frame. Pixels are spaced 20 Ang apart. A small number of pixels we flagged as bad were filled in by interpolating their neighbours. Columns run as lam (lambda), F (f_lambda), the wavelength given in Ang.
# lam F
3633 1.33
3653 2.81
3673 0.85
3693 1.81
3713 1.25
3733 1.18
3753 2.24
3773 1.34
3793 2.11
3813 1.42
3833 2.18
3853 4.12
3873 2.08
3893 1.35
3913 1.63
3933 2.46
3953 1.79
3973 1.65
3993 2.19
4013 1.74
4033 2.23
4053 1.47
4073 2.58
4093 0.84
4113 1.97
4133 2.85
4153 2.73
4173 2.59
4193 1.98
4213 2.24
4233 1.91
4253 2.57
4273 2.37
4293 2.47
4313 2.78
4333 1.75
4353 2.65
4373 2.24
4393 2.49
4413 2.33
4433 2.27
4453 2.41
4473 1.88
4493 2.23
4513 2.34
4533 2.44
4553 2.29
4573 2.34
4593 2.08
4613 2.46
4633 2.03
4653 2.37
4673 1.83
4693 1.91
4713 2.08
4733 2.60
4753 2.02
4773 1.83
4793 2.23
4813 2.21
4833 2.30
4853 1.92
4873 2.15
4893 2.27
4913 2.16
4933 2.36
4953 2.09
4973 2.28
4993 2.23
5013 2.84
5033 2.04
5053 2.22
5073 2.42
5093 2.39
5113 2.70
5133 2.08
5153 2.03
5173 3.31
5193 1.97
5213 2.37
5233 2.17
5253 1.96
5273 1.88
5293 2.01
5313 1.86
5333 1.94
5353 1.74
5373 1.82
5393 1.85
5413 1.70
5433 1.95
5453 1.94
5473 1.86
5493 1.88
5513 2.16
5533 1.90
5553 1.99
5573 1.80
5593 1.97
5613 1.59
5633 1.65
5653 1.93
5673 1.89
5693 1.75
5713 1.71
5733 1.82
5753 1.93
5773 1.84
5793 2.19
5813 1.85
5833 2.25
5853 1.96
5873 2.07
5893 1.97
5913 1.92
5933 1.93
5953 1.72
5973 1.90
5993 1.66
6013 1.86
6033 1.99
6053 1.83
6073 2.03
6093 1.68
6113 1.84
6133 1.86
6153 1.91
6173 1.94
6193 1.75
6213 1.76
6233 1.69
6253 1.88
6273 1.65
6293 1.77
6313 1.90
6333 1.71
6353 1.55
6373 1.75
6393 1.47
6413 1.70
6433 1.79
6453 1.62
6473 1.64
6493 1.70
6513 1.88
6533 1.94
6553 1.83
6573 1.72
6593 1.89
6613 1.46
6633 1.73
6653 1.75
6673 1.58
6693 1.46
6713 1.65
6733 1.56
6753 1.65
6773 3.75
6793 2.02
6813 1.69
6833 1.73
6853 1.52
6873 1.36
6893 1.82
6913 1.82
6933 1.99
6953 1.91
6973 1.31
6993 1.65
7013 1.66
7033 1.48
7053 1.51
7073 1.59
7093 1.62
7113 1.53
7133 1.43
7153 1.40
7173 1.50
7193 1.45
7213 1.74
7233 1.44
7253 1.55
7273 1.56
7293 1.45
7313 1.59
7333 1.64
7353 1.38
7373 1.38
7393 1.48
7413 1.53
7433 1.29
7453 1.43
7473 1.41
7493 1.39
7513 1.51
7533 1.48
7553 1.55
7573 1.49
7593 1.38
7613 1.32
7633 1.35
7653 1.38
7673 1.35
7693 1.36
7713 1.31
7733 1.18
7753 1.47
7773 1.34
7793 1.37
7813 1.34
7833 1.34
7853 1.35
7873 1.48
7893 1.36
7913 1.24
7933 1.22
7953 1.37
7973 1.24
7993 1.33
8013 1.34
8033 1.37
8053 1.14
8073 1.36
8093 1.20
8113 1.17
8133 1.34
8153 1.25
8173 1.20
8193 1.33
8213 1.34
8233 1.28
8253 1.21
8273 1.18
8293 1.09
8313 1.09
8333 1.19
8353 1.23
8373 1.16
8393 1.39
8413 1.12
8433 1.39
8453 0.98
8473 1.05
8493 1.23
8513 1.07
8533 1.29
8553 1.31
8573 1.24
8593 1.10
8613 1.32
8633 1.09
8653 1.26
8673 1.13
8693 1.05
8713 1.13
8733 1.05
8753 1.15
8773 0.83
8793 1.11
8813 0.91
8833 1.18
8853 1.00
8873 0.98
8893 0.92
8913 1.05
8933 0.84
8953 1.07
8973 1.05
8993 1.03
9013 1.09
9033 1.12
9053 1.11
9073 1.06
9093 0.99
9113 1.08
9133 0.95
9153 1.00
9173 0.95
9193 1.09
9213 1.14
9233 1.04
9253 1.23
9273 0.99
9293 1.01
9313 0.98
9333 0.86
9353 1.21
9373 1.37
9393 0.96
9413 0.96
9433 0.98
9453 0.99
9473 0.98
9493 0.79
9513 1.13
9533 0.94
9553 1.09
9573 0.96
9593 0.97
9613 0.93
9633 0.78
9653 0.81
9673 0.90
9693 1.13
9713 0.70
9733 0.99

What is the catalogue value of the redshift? 0.03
